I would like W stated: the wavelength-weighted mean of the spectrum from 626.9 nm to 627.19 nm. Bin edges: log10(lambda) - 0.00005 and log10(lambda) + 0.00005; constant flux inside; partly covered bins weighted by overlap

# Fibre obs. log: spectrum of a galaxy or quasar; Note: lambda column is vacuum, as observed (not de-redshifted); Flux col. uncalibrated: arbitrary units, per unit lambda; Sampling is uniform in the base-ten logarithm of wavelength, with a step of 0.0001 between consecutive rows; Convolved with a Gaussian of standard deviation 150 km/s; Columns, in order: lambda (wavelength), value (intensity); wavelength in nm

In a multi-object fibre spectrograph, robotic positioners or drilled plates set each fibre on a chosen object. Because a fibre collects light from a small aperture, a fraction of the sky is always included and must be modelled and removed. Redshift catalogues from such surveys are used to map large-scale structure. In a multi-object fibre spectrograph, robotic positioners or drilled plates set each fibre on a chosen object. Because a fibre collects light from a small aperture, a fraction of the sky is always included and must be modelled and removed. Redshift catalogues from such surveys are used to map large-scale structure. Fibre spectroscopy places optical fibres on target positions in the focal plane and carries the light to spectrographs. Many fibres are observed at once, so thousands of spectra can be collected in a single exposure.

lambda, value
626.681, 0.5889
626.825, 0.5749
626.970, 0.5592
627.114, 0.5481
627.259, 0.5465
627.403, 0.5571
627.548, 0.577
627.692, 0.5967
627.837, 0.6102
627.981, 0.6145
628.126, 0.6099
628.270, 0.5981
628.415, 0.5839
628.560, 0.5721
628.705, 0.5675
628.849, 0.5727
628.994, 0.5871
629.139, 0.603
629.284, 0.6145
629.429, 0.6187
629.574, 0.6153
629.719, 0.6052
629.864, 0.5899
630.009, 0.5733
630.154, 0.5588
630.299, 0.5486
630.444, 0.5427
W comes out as 0.553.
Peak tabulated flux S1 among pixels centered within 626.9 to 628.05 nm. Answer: 0.6145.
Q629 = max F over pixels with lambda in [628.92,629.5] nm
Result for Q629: 0.6187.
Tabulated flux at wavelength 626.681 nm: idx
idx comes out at 0.5889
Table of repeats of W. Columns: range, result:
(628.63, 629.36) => 0.589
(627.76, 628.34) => 0.609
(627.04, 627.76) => 0.565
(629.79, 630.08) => 0.582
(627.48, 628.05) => 0.6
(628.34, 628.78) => 0.575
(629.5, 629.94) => 0.603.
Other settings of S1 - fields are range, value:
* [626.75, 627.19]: 0.5749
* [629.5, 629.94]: 0.6153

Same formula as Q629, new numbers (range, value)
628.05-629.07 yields 0.6099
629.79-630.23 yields 0.5899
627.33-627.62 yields 0.577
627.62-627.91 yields 0.6102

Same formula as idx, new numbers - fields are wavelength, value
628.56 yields 0.5721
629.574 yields 0.6153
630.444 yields 0.5427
